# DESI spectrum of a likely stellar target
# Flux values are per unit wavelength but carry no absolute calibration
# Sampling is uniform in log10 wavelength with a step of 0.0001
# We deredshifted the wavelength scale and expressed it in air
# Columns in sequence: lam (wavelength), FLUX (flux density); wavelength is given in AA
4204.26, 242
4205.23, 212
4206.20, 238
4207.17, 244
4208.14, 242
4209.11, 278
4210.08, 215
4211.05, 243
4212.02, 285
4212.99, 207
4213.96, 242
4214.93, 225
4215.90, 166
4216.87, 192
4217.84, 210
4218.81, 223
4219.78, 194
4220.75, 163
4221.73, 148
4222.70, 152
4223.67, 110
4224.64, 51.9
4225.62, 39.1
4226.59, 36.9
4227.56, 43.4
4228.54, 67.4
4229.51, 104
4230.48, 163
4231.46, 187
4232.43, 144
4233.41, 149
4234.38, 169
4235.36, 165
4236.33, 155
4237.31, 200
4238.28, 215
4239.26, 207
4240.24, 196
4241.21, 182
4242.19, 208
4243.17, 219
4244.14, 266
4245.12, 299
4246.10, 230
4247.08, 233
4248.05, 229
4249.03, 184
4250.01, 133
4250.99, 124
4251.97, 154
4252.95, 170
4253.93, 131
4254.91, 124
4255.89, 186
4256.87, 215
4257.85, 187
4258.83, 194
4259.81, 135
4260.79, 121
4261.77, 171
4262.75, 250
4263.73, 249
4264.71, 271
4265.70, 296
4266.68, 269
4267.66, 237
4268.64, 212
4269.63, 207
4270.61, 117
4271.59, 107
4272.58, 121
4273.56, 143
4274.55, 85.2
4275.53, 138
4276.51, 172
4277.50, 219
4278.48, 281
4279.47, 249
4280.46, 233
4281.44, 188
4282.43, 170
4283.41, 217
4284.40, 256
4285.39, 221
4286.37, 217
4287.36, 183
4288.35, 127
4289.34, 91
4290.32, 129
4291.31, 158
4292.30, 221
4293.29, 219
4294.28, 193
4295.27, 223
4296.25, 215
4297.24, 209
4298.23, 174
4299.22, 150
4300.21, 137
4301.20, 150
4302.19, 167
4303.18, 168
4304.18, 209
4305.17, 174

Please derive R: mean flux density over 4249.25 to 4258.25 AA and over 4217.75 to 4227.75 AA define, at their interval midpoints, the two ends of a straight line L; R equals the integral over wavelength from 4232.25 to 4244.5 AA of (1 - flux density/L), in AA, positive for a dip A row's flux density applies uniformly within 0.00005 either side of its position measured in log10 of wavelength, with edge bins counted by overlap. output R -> -4.2 AA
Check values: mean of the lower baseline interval 124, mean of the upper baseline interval 159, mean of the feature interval 191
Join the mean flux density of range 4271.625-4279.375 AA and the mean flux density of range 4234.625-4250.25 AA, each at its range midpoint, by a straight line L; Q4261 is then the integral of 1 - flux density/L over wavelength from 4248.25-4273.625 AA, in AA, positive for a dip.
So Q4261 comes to 0.2 AA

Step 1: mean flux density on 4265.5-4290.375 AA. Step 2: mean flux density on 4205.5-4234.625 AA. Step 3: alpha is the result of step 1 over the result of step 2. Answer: 1.1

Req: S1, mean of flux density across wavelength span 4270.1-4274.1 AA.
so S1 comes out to 122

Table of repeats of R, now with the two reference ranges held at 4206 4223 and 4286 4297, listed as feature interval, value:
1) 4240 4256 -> 0.6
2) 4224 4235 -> 5.4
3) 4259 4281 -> -0.6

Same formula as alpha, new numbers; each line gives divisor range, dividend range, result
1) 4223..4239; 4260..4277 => 1.47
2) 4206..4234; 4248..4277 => 1.04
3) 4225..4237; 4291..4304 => 1.55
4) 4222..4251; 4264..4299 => 1.19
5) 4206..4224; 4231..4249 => 0.97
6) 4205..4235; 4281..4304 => 1.06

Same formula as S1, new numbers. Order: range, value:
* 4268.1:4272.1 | 161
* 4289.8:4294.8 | 184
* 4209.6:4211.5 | 229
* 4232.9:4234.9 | 159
